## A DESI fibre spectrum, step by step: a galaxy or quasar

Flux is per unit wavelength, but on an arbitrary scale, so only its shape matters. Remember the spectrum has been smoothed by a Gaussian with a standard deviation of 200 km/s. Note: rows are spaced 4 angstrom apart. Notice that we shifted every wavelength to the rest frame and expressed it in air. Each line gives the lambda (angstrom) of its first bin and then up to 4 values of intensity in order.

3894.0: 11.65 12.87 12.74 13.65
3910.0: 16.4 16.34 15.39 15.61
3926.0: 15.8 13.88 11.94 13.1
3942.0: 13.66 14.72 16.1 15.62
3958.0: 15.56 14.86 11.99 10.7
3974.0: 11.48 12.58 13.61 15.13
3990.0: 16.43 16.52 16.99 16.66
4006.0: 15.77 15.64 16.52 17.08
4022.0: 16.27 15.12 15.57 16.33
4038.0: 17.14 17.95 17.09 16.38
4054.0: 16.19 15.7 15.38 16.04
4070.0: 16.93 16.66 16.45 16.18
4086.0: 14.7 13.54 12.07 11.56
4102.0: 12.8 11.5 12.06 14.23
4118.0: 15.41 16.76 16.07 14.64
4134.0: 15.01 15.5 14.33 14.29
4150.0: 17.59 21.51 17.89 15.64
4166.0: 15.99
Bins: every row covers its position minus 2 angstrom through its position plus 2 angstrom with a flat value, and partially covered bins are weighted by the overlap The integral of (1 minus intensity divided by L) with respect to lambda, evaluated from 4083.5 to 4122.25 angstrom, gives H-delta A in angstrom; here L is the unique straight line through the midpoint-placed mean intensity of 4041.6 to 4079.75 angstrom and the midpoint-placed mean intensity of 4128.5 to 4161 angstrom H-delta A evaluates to 7.2 angstrom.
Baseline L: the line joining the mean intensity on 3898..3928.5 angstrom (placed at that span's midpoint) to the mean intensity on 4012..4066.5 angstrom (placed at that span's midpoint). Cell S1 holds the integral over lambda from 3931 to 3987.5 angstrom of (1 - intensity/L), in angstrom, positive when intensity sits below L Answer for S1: 6.7 angstrom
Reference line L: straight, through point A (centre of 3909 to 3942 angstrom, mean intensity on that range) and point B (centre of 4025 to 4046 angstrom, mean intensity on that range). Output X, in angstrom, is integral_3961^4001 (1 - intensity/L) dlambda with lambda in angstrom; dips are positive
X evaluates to 4.0 angstrom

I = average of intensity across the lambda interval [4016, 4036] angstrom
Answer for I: 16.1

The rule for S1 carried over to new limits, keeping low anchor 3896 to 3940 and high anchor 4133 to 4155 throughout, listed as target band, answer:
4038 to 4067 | -1.9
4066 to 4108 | 3.7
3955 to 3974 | 1.9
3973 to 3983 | 1.5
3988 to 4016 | -2.5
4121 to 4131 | 0.1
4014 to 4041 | -1.9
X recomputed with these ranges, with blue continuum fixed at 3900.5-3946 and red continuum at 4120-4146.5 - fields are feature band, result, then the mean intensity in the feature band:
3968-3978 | 2.2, 11.4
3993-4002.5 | -1.3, 16.8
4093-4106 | 2.7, 12.1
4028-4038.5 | -1.0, 16.2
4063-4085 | -1.9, 16.3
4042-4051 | -1.3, 17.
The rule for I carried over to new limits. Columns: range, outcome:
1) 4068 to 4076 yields 16.8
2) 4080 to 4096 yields 14.1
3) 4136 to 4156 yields 16.6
